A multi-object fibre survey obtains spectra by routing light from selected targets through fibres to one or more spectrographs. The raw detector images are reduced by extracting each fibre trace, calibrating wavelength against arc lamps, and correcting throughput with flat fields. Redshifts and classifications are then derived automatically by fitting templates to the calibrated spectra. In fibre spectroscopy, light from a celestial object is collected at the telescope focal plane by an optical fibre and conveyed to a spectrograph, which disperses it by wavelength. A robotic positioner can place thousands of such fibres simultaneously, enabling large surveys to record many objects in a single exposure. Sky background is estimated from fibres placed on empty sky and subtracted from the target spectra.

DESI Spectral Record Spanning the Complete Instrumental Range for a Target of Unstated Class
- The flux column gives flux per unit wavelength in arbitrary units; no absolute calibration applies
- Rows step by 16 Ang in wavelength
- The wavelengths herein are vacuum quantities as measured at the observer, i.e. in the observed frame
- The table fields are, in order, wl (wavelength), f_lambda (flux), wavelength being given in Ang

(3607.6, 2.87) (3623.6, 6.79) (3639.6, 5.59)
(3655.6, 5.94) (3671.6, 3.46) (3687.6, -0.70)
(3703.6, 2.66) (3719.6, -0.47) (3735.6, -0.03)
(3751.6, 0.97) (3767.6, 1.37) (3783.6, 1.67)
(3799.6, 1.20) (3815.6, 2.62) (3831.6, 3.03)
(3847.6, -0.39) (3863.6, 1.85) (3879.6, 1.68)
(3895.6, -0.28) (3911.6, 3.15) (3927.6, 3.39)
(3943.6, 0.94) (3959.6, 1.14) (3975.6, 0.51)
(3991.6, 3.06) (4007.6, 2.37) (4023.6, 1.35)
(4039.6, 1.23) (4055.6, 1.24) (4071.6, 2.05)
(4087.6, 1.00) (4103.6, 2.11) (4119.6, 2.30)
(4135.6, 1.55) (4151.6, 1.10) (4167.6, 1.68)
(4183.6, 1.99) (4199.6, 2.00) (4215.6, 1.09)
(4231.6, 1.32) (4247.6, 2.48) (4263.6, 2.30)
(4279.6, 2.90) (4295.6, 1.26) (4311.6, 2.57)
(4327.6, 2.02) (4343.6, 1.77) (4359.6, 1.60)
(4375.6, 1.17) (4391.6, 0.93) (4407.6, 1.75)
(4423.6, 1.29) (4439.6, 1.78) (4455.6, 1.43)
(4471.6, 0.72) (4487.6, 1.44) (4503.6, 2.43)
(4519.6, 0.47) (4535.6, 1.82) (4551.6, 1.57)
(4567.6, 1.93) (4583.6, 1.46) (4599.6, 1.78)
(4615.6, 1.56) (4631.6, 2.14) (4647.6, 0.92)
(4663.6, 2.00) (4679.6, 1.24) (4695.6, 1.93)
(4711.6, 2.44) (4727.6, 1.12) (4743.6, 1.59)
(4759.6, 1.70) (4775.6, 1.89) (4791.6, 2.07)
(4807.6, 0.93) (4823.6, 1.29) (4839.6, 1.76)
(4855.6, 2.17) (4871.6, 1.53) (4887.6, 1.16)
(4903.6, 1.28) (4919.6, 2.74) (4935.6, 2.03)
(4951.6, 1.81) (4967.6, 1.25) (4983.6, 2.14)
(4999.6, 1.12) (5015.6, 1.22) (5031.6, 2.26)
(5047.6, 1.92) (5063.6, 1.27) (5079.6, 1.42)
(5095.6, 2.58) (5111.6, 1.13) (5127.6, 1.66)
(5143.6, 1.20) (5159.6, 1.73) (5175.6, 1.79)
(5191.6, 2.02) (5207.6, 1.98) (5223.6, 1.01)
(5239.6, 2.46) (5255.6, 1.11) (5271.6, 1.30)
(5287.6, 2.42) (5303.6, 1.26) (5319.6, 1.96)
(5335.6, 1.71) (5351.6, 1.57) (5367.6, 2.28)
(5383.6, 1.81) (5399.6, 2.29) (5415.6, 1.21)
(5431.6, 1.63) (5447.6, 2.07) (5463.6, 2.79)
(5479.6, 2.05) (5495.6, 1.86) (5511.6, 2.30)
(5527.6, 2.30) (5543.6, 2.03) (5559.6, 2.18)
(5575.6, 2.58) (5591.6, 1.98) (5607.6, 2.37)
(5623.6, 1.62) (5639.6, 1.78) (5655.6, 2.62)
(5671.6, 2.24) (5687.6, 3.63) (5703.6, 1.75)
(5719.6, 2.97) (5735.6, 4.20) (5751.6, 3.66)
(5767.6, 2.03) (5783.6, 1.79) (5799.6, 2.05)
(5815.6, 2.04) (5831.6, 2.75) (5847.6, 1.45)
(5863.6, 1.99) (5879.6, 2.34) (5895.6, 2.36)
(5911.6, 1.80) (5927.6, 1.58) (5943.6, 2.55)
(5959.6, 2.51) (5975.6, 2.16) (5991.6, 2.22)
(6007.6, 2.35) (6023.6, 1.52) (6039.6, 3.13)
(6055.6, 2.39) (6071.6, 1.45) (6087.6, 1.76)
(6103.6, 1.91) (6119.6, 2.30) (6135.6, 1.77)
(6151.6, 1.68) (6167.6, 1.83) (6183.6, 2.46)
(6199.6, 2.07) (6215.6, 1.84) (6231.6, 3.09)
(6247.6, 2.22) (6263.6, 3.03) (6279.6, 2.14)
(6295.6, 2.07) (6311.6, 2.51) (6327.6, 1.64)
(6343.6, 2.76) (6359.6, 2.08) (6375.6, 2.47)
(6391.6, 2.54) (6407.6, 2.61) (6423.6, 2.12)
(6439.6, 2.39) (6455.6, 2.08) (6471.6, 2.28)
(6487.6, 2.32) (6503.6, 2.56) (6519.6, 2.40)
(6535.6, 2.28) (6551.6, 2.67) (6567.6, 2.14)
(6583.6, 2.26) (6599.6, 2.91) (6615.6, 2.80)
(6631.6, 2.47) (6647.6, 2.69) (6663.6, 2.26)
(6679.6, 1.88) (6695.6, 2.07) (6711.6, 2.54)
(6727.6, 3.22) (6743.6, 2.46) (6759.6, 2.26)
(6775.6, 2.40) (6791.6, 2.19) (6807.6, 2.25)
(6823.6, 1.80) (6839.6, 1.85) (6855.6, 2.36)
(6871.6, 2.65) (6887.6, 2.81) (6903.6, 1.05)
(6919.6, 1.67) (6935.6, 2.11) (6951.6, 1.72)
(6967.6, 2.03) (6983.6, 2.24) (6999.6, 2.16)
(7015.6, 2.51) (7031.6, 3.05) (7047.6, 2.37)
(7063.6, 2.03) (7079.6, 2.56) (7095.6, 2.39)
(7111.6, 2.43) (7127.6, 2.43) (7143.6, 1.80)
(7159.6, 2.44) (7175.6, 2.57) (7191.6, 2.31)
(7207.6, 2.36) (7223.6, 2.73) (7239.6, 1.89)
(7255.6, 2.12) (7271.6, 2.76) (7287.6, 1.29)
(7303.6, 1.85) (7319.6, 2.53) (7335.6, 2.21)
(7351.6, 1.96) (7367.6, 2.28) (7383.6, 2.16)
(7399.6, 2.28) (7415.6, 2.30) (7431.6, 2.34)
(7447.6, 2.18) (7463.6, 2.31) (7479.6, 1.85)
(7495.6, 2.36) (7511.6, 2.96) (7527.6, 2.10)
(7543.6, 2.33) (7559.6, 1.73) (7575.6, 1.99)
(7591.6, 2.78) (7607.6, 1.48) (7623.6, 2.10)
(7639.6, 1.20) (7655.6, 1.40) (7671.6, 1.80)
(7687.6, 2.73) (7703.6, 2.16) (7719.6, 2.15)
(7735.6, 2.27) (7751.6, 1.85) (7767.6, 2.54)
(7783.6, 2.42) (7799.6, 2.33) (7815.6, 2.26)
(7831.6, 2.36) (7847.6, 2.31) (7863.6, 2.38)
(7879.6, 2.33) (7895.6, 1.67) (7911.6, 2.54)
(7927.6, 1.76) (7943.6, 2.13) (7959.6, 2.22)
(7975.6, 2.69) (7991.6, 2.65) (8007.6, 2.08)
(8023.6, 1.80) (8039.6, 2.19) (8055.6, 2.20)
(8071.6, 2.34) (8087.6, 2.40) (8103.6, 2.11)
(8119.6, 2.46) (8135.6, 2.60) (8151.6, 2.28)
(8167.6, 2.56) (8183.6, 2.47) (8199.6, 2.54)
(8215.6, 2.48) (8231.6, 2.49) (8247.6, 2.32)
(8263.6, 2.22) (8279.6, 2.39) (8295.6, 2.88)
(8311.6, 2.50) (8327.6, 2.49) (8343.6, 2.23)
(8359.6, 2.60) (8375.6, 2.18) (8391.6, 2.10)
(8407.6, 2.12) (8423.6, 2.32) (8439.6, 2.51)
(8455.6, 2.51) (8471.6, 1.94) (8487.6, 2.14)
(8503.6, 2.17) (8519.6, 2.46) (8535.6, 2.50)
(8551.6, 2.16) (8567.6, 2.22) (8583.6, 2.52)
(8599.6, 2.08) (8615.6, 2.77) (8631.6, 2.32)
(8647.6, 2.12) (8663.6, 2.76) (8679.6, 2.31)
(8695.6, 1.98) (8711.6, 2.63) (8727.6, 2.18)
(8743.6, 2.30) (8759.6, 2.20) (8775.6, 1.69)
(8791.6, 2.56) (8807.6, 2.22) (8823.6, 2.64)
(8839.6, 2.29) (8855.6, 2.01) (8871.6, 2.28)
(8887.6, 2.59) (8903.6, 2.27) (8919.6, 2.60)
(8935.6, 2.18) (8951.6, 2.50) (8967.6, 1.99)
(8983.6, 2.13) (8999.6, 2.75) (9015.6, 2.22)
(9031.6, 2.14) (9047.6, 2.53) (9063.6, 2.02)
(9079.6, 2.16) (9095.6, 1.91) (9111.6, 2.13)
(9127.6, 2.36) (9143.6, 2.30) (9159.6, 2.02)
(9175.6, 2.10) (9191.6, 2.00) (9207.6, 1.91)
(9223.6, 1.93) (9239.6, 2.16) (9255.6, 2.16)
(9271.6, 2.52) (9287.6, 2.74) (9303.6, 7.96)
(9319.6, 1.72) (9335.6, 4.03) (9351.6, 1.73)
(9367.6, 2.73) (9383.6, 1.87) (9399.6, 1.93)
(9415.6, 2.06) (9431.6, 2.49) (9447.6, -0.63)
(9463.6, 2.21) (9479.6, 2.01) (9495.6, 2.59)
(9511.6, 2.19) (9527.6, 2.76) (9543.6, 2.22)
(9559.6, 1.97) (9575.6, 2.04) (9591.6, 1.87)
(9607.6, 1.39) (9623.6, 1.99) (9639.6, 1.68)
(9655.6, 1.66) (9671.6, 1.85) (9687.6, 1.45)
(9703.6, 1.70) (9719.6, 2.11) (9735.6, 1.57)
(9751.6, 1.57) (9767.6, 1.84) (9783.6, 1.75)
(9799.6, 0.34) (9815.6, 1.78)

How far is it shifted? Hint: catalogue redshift 0.42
